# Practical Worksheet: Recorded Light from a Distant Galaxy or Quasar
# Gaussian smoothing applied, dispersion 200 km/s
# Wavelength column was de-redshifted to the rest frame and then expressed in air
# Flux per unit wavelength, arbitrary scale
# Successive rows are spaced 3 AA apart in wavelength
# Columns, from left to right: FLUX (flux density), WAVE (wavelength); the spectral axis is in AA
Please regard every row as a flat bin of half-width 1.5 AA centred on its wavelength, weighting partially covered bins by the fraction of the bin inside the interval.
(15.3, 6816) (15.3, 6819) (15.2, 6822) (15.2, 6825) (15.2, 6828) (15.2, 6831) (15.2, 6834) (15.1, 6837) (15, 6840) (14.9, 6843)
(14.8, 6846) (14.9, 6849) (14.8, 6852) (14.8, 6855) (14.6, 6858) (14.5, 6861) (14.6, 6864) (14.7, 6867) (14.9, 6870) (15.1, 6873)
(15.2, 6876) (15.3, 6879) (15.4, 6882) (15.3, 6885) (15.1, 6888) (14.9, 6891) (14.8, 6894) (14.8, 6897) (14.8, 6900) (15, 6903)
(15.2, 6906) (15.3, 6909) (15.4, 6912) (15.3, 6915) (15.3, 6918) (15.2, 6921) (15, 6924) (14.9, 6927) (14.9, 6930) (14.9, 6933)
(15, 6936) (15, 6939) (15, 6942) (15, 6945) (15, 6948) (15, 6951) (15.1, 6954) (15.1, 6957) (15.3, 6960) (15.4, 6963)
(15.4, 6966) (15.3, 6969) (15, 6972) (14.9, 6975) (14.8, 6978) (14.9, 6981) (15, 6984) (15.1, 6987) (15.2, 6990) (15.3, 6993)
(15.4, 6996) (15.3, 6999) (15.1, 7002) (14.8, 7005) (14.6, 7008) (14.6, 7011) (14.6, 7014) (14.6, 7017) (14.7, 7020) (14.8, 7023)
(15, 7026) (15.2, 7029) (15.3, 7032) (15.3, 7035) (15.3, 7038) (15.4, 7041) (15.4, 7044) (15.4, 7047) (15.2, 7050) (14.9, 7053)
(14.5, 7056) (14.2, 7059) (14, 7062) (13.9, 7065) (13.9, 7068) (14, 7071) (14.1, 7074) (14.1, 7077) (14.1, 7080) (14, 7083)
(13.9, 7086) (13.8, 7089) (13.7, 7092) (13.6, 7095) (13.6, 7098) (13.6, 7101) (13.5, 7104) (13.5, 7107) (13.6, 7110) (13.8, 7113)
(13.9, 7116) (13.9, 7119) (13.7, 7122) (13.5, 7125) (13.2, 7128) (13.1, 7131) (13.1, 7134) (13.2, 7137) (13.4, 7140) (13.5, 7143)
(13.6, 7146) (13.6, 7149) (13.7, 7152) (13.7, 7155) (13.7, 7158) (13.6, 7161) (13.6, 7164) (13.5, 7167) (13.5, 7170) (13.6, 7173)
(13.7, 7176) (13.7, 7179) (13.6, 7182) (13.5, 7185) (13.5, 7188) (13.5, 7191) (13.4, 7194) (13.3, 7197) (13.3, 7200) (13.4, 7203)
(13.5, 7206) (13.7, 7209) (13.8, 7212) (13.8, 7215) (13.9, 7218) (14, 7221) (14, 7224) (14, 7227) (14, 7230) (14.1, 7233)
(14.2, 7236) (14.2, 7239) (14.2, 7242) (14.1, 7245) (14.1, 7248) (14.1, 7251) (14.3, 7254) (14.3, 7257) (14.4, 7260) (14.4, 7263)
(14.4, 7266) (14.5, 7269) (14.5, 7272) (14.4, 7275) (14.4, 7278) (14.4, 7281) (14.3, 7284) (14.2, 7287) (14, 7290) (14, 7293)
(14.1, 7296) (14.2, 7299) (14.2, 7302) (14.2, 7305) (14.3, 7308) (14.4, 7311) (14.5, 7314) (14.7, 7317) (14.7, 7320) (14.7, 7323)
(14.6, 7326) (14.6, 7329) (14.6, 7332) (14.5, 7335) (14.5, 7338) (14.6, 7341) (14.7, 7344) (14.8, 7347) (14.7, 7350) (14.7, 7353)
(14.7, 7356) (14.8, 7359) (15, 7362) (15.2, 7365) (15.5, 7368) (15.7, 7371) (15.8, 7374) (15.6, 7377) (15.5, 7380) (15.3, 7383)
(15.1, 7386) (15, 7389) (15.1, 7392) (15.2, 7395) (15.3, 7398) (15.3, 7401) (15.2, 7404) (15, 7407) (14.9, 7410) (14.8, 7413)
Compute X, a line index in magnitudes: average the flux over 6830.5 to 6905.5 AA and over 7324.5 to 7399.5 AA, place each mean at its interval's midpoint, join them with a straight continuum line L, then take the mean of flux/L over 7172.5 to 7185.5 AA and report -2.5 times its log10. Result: 0.10 mag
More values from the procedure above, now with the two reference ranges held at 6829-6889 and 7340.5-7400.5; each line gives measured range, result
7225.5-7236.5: 0.08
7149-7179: 0.11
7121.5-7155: 0.12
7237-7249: 0.07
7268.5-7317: 0.06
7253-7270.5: 0.05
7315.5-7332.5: 0.03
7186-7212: 0.12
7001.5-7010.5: 0.02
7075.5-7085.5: 0.07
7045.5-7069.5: 0.04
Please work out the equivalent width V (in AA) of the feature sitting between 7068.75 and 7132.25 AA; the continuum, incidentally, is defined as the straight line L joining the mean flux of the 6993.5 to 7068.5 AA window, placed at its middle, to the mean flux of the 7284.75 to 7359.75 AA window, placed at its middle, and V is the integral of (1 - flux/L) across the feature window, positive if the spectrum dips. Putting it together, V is 4.5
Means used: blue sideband 14.9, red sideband 14.5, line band 13.7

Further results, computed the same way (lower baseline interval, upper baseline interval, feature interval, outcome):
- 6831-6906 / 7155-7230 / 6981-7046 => -3.10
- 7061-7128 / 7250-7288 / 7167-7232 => 2.21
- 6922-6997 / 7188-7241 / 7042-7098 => 0.99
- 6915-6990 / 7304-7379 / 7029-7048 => -0.41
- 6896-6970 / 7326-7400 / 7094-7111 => 1.70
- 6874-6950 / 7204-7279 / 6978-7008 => -0.47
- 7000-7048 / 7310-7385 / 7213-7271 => 3.02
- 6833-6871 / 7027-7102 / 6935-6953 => -0.43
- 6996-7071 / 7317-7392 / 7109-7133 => 2.07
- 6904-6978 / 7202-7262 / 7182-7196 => 0.69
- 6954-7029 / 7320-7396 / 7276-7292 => 0.77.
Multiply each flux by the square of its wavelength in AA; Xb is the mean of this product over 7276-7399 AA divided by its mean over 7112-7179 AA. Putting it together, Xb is 1.1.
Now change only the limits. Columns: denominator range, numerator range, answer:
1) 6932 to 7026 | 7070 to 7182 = 0.95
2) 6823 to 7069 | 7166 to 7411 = 1.06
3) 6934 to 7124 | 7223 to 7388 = 1.08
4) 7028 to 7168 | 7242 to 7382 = 1.11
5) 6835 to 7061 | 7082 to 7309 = 0.99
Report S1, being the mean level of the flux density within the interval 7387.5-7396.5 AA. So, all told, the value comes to 15.1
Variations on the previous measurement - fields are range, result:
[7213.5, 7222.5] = 13.9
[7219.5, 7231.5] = 14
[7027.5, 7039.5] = 15.3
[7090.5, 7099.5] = 13.6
